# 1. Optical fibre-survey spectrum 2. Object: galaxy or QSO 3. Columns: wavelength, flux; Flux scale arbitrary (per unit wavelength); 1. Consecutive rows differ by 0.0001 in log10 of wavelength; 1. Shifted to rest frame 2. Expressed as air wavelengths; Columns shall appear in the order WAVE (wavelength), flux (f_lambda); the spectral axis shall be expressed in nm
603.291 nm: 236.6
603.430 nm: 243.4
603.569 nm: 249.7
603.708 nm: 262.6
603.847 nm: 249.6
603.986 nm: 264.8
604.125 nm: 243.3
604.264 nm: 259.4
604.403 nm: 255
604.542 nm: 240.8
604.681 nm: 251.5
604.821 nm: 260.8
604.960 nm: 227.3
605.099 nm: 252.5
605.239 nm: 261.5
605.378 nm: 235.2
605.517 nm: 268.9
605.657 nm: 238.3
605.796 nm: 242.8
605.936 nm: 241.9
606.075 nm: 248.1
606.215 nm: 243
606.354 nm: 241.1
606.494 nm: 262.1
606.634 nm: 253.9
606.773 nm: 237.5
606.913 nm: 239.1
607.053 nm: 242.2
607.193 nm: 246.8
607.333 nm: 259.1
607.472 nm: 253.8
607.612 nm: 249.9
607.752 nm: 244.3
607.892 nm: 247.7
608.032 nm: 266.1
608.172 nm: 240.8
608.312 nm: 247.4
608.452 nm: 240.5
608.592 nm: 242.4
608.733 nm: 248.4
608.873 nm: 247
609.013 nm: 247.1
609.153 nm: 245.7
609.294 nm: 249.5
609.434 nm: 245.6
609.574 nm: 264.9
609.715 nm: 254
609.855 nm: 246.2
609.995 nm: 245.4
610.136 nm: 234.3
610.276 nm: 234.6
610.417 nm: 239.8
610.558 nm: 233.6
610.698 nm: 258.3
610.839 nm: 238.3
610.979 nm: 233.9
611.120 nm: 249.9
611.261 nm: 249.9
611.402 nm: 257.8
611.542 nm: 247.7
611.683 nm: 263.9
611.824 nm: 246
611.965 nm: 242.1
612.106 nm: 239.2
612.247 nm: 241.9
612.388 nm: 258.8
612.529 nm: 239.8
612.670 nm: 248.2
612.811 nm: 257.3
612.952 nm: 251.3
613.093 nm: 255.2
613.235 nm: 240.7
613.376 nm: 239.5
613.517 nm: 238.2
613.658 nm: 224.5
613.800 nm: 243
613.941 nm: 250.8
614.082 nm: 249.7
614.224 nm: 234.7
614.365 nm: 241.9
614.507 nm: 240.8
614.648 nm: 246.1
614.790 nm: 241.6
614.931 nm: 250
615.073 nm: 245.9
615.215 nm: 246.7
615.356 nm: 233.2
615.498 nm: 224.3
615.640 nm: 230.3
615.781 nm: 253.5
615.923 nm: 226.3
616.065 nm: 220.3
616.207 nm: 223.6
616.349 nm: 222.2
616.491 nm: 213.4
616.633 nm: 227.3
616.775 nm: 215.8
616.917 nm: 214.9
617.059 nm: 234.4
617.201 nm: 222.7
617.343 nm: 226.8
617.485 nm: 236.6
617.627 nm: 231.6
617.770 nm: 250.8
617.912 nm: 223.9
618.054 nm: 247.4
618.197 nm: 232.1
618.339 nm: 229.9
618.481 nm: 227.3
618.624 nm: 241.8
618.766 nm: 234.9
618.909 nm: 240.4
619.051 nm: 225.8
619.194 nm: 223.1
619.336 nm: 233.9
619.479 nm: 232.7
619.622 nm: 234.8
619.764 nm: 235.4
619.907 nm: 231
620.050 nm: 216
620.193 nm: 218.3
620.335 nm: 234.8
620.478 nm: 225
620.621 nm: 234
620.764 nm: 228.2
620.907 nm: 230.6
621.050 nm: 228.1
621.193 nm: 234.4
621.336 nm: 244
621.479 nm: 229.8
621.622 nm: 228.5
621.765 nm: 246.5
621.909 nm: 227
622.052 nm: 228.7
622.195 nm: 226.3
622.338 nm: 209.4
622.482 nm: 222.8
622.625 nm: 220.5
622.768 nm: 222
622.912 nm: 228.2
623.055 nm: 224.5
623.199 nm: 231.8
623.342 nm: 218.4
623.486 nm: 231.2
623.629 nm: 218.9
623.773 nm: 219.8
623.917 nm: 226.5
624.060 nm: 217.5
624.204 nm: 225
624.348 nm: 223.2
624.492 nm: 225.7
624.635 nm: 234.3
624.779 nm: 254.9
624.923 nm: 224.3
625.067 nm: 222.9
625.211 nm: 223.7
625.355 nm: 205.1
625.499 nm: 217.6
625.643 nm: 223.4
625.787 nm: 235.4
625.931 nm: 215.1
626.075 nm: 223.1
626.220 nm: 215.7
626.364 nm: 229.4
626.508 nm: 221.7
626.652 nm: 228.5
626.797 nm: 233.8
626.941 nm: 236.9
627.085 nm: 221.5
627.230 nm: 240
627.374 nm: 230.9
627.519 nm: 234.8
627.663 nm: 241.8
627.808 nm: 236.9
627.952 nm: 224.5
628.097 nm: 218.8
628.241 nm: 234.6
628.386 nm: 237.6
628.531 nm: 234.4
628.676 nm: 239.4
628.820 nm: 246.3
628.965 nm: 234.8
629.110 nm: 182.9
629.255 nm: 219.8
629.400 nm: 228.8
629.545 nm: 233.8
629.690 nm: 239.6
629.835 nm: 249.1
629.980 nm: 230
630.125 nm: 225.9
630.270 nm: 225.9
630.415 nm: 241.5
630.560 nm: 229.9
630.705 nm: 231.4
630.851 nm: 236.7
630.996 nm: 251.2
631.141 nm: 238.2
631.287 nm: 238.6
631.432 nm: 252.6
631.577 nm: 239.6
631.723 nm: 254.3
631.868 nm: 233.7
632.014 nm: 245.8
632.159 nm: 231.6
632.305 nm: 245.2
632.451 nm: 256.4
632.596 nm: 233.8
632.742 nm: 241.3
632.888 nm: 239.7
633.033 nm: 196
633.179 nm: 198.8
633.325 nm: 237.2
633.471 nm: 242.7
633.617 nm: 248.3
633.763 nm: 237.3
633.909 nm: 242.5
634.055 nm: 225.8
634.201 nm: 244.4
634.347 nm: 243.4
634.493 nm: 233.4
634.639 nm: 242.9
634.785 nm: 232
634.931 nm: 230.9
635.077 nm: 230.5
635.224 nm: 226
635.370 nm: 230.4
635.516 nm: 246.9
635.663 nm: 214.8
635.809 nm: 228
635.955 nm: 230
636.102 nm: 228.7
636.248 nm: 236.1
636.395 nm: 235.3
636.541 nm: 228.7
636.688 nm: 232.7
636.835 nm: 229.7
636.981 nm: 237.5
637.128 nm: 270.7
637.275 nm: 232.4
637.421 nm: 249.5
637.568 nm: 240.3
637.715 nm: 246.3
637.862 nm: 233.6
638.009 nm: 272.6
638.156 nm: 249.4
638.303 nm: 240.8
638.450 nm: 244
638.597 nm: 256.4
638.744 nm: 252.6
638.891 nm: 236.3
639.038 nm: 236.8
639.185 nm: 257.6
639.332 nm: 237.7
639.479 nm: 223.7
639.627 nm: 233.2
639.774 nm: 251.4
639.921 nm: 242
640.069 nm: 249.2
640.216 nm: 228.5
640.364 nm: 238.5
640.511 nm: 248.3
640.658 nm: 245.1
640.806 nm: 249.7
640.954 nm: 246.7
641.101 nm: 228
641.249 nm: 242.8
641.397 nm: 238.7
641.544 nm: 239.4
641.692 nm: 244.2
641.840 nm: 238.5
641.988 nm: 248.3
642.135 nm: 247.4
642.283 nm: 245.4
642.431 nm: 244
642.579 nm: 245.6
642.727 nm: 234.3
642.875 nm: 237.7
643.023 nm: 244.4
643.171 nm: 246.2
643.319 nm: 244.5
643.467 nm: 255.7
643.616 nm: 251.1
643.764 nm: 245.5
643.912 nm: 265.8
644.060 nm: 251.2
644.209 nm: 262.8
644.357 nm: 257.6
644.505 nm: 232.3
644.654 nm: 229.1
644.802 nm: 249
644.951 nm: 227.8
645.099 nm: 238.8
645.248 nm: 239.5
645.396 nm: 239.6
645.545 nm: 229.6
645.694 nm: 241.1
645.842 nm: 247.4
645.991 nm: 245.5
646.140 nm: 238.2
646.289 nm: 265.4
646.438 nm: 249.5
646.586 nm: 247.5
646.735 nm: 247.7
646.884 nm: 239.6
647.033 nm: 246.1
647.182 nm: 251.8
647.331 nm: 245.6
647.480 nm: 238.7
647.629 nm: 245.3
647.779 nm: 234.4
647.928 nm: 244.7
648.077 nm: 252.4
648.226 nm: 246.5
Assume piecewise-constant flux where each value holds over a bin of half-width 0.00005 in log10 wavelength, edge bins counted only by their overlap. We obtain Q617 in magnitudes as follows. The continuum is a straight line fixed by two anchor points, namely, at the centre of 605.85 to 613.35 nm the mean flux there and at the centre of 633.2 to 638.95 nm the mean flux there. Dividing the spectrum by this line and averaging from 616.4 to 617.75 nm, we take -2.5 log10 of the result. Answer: 0.088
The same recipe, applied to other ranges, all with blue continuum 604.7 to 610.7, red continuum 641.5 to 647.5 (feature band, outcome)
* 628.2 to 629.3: 0.08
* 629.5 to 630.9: 0.05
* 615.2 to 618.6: 0.08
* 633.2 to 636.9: 0.05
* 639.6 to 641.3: 0.01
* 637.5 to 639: -0.01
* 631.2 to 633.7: 0.04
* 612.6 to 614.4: 0.01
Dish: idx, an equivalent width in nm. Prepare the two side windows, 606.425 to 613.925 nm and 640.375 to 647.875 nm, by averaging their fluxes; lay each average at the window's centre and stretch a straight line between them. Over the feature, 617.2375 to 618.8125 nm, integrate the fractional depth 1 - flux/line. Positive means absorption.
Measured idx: 0.07 nm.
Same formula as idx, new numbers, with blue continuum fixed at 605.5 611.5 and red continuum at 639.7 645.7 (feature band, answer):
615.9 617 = 0.11 nm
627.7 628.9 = 0.05 nm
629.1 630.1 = 0.06 nm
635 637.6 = 0.10 nm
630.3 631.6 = 0.03 nm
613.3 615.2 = 0.03 nm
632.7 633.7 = 0.06 nm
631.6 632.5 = 0.00 nm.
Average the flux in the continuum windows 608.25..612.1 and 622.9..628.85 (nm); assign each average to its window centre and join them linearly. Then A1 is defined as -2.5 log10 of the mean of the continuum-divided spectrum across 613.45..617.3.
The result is 0.03 mag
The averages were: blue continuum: 246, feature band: 234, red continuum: 228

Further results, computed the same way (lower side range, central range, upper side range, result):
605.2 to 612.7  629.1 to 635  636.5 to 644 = 0.04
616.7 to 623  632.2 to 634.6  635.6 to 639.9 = 0.01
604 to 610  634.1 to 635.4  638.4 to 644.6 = 0.05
